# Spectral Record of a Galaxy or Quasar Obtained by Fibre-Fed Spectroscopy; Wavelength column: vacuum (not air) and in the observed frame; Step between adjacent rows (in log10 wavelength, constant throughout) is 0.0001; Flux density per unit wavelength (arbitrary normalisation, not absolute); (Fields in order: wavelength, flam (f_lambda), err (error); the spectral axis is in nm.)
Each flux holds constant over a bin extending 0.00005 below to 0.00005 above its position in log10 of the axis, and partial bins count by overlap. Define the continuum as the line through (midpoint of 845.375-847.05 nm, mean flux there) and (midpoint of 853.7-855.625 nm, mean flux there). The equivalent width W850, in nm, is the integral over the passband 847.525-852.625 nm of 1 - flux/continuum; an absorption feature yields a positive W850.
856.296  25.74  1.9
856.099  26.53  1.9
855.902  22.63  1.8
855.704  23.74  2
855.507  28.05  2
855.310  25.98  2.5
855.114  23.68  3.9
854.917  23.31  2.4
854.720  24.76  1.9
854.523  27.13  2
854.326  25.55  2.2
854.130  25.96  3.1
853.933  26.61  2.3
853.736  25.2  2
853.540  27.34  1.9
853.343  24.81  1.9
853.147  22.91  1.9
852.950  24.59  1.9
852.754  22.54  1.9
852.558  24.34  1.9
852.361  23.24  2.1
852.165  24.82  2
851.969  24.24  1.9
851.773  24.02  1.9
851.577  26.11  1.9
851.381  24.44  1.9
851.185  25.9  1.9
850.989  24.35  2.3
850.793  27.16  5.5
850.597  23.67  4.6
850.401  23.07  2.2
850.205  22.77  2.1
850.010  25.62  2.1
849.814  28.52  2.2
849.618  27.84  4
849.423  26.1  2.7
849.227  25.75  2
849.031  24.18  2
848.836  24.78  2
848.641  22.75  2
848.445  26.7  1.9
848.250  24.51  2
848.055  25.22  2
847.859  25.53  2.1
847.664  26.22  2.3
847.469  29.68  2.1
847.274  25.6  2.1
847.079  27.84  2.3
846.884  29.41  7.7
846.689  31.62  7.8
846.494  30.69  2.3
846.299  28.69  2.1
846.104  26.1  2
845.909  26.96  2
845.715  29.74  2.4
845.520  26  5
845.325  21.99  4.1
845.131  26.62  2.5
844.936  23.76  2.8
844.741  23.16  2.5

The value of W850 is 0.38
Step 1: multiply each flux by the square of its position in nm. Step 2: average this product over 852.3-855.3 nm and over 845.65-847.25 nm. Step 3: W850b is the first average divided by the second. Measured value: 0.9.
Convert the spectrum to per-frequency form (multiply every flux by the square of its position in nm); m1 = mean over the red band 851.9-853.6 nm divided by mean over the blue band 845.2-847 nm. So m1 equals 0.88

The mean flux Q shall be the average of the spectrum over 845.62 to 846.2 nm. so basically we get 27.6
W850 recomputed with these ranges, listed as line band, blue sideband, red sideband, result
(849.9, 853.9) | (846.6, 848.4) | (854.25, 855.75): 0.233 nm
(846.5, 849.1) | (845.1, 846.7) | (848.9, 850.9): -0.012 nm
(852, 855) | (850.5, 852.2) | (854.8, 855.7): 0.021 nm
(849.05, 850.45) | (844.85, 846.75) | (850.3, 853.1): -0.019 nm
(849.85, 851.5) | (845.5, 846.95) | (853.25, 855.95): 0.134 nm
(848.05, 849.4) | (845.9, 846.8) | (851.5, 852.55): 0.109 nm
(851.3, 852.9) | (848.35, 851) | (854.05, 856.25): 0.064 nm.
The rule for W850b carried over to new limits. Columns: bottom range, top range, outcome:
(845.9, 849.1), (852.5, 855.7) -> 0.95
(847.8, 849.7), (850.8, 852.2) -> 0.99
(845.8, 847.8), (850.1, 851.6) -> 0.88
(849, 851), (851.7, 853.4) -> 0.95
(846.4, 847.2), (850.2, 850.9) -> 0.83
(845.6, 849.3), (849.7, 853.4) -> 0.92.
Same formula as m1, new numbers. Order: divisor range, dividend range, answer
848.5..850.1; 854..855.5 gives 1.00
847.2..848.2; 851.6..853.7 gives 0.94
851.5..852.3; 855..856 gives 1.01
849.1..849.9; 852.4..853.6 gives 0.91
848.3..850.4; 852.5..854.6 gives 1.00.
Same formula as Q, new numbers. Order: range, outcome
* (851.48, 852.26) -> 24.8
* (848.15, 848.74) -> 24.7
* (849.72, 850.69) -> 24.7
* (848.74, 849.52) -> 25.2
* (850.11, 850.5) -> 22.9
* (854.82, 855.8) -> 25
